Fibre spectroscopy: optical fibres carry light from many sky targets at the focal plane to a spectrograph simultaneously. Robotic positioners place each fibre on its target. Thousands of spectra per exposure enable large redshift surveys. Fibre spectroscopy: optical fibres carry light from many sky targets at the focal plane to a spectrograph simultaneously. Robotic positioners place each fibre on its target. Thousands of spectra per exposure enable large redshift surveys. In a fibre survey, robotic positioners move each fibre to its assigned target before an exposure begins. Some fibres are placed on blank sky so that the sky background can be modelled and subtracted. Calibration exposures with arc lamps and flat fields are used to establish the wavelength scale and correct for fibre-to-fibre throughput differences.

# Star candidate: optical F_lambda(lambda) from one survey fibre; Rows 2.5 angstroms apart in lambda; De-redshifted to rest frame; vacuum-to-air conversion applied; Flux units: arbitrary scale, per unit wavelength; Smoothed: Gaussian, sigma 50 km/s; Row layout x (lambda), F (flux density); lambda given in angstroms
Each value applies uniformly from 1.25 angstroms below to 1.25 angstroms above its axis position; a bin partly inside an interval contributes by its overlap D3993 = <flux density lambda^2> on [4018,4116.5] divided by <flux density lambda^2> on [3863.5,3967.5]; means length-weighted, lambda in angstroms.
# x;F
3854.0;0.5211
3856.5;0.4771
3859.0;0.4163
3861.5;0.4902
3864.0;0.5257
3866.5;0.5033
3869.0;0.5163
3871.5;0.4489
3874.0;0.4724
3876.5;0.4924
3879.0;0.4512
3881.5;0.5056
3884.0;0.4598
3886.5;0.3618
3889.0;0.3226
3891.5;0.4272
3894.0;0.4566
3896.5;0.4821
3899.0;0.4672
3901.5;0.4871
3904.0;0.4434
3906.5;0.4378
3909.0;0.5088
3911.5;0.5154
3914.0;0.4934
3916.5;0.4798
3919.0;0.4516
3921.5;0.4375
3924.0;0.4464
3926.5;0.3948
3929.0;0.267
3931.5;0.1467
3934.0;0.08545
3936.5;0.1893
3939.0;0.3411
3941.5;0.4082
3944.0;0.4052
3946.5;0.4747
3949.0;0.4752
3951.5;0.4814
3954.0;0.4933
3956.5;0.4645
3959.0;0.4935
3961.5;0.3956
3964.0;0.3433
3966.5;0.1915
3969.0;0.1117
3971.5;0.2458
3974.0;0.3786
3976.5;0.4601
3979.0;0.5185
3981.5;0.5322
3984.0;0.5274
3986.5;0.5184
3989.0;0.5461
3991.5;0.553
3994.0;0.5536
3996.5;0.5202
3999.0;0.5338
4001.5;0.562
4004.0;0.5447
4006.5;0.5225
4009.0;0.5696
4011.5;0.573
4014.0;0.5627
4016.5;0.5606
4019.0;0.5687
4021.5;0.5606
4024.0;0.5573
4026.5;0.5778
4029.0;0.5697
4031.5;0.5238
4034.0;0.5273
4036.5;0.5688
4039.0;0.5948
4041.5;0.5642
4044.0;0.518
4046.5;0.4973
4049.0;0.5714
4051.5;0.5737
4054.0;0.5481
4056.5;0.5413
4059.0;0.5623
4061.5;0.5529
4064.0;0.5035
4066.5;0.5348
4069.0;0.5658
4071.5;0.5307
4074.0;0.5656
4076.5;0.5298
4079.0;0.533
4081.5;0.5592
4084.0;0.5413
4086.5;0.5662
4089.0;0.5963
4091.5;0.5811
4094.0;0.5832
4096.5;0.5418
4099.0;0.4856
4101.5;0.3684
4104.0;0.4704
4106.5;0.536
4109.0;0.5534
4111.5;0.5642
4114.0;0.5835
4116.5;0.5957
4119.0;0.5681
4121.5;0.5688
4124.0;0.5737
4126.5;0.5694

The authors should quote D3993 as 1.40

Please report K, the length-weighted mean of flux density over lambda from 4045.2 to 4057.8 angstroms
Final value 0.546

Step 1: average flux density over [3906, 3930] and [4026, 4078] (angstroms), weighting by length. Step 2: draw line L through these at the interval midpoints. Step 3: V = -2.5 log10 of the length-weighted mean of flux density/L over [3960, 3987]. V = 0.271 mag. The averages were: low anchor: 0.445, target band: 0.381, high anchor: 0.548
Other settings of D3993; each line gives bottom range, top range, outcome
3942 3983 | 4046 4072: 1.41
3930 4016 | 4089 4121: 1.32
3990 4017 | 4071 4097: 1.06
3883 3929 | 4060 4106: 1.32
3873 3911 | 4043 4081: 1.30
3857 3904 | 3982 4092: 1.29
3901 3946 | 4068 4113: 1.52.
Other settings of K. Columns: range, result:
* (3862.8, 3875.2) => 0.493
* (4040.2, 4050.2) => 0.538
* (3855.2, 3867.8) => 0.483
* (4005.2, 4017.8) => 0.558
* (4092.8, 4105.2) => 0.49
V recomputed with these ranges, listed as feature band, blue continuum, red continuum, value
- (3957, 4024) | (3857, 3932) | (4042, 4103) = 0.04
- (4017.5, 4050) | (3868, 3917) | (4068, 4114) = -0.08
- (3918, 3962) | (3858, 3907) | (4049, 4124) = 0.26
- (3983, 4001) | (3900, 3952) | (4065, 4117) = -0.18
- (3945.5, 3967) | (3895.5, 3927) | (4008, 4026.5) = 0.18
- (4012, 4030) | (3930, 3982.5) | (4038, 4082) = -0.18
